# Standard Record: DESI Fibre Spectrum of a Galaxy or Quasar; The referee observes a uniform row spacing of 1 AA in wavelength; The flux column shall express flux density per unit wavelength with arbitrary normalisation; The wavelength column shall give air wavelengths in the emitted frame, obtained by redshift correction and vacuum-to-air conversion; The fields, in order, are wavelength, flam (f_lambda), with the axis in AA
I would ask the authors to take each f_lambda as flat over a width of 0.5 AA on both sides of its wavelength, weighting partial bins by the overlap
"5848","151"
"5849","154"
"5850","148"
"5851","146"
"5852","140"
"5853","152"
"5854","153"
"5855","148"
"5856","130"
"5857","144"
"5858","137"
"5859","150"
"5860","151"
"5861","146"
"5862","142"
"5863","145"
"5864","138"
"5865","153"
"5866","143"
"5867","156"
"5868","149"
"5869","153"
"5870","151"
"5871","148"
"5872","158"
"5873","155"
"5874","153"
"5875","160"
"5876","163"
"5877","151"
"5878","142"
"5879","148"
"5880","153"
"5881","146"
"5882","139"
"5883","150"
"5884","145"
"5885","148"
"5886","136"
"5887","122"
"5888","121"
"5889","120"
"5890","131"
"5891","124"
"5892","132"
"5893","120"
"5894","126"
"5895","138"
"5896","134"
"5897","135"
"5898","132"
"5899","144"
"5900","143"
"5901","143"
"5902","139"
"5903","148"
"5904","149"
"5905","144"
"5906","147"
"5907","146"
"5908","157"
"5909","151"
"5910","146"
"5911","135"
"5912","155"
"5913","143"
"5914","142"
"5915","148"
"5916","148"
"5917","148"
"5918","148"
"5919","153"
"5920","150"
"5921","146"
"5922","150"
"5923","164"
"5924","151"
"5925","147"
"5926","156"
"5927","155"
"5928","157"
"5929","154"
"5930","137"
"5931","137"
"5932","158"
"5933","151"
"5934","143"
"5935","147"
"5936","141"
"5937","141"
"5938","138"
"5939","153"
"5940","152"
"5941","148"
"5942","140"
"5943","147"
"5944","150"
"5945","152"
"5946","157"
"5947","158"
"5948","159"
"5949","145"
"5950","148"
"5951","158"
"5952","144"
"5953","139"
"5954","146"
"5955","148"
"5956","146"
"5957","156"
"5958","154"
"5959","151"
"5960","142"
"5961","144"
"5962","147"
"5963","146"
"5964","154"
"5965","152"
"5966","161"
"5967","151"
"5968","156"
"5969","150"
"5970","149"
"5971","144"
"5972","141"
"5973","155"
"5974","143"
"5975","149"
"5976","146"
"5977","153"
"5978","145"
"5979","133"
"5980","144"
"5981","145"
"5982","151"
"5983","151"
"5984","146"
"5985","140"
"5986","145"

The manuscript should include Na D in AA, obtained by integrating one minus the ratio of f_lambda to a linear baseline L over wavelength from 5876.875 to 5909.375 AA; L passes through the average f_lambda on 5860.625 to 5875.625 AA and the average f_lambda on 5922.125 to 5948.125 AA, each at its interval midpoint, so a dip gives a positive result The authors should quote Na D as 2.30 AA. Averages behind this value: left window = 150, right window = 150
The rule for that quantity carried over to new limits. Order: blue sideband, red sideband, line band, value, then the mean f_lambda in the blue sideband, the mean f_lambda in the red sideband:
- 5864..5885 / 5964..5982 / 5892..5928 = 1.08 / 150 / 148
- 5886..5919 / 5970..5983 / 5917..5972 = -2.36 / 140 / 146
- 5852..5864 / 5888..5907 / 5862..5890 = -1.00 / 145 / 136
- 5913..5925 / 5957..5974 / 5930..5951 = 0.19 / 149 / 150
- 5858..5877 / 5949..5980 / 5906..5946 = 0.18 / 150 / 148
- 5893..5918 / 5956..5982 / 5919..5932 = -0.54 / 143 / 148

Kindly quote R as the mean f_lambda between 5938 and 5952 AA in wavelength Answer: 151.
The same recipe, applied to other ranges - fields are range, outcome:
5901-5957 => 148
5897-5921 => 146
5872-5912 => 142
